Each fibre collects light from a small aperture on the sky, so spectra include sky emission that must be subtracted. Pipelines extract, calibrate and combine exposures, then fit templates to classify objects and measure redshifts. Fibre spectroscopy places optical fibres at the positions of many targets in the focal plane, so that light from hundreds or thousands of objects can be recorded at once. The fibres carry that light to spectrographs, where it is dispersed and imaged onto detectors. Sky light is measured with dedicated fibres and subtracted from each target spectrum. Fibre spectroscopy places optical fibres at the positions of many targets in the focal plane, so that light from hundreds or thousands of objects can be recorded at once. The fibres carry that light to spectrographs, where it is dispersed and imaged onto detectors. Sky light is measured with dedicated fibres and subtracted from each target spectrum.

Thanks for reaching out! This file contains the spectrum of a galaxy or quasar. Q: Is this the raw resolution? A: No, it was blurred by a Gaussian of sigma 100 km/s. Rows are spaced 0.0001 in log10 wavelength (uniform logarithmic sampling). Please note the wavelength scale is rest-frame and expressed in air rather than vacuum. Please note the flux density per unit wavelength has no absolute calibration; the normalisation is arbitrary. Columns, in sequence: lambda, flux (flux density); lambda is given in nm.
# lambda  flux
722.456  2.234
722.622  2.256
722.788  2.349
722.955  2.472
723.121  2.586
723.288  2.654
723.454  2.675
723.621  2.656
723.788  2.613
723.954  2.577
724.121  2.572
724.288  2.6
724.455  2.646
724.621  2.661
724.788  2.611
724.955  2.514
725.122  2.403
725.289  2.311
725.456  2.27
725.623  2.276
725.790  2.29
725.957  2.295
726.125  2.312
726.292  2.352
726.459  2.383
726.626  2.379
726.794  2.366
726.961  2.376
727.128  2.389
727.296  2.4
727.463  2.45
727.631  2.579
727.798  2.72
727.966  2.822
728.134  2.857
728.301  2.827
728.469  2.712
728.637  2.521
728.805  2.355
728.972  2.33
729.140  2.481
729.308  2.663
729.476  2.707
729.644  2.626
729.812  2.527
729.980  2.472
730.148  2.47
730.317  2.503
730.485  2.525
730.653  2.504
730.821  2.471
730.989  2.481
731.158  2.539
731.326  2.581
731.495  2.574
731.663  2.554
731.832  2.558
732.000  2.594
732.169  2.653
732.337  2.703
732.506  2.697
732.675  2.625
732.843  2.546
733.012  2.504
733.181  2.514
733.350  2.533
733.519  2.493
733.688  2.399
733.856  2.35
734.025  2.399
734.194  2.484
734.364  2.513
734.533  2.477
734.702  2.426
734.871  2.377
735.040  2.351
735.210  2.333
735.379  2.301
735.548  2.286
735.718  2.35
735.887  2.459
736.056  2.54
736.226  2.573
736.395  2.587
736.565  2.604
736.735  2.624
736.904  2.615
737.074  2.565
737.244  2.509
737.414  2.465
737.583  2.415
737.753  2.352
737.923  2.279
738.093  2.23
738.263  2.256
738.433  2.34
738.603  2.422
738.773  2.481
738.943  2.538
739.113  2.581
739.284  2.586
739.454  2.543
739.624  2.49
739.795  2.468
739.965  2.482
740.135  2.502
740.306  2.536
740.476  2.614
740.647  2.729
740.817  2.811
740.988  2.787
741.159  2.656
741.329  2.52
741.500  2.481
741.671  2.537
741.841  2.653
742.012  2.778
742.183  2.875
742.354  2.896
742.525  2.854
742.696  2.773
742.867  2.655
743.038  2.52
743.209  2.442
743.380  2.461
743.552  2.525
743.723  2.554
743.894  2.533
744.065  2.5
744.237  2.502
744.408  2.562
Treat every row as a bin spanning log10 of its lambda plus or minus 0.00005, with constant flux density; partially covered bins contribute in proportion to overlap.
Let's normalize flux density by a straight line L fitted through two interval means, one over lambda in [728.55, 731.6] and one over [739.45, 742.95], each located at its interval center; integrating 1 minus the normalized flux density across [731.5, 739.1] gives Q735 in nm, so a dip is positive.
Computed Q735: 0.31 nm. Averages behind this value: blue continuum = 2.52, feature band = 2.48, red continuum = 2.65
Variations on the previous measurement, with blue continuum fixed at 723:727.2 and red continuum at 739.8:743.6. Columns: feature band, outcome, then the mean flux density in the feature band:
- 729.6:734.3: 0.017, 2.53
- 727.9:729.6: -0.080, 2.63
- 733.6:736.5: 0.165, 2.43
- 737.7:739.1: 0.124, 2.37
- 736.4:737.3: 0.001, 2.58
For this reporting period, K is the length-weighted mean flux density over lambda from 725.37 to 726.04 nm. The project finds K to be 2.28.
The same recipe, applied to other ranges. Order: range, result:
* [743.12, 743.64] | 2.48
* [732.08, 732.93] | 2.64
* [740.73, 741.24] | 2.75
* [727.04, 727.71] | 2.45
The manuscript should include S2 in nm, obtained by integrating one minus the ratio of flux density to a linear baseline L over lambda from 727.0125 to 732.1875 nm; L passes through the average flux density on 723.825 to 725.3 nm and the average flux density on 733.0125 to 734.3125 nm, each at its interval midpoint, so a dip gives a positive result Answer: -0.120 nm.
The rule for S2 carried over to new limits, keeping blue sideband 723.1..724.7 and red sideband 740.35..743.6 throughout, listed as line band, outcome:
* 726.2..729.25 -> 0.13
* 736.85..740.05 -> 0.24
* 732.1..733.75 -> 0.05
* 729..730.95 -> 0.08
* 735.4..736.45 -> 0.08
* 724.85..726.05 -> 0.13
